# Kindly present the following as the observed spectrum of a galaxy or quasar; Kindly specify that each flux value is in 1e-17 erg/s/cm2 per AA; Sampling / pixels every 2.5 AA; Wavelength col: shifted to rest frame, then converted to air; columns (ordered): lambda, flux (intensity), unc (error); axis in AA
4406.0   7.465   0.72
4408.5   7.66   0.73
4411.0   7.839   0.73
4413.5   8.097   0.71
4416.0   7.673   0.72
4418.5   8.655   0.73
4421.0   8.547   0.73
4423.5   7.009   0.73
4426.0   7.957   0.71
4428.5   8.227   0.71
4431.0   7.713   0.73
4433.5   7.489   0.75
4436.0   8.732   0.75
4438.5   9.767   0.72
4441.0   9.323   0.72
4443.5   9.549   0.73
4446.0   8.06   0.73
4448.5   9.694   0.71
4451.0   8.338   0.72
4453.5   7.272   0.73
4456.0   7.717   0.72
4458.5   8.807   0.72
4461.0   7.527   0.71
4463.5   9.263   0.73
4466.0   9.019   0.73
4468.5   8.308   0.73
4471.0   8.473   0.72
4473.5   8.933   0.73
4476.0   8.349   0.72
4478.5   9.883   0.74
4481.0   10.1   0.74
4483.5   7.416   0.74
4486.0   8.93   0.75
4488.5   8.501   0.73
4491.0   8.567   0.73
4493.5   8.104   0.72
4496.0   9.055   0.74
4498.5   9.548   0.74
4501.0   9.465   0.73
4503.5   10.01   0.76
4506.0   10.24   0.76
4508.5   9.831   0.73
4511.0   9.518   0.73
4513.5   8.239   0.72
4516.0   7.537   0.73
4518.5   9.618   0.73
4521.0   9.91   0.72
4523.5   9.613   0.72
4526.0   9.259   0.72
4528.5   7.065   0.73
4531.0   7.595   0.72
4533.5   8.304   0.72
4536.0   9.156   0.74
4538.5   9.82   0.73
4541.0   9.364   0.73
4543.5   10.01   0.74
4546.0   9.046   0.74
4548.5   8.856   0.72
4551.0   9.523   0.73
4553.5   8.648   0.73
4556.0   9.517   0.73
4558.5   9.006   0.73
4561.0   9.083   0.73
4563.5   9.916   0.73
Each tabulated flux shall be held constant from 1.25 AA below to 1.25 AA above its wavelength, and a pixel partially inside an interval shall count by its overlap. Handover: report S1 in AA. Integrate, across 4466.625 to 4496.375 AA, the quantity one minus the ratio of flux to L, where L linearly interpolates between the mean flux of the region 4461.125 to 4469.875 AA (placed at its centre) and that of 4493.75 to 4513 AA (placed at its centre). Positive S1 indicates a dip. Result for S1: 1.1 AA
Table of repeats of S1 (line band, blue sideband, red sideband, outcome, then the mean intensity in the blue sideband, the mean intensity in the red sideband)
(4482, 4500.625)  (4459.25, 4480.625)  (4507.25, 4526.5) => 0.7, 8.78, 9.19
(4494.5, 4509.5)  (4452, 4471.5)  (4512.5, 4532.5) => -2.1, 8.29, 8.61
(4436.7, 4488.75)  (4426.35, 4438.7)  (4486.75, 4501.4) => -1.2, 8.24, 8.84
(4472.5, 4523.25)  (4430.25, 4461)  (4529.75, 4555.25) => -1.7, 8.51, 9.04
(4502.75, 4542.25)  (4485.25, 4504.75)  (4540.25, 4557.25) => 0.4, 9.02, 9.28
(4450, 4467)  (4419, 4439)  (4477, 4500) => 0.5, 8.14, 8.9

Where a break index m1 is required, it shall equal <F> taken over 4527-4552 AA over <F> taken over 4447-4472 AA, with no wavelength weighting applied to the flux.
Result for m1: 1.1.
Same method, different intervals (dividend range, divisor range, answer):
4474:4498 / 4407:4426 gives 1.11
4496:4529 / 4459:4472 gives 1.09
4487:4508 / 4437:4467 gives 1.06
